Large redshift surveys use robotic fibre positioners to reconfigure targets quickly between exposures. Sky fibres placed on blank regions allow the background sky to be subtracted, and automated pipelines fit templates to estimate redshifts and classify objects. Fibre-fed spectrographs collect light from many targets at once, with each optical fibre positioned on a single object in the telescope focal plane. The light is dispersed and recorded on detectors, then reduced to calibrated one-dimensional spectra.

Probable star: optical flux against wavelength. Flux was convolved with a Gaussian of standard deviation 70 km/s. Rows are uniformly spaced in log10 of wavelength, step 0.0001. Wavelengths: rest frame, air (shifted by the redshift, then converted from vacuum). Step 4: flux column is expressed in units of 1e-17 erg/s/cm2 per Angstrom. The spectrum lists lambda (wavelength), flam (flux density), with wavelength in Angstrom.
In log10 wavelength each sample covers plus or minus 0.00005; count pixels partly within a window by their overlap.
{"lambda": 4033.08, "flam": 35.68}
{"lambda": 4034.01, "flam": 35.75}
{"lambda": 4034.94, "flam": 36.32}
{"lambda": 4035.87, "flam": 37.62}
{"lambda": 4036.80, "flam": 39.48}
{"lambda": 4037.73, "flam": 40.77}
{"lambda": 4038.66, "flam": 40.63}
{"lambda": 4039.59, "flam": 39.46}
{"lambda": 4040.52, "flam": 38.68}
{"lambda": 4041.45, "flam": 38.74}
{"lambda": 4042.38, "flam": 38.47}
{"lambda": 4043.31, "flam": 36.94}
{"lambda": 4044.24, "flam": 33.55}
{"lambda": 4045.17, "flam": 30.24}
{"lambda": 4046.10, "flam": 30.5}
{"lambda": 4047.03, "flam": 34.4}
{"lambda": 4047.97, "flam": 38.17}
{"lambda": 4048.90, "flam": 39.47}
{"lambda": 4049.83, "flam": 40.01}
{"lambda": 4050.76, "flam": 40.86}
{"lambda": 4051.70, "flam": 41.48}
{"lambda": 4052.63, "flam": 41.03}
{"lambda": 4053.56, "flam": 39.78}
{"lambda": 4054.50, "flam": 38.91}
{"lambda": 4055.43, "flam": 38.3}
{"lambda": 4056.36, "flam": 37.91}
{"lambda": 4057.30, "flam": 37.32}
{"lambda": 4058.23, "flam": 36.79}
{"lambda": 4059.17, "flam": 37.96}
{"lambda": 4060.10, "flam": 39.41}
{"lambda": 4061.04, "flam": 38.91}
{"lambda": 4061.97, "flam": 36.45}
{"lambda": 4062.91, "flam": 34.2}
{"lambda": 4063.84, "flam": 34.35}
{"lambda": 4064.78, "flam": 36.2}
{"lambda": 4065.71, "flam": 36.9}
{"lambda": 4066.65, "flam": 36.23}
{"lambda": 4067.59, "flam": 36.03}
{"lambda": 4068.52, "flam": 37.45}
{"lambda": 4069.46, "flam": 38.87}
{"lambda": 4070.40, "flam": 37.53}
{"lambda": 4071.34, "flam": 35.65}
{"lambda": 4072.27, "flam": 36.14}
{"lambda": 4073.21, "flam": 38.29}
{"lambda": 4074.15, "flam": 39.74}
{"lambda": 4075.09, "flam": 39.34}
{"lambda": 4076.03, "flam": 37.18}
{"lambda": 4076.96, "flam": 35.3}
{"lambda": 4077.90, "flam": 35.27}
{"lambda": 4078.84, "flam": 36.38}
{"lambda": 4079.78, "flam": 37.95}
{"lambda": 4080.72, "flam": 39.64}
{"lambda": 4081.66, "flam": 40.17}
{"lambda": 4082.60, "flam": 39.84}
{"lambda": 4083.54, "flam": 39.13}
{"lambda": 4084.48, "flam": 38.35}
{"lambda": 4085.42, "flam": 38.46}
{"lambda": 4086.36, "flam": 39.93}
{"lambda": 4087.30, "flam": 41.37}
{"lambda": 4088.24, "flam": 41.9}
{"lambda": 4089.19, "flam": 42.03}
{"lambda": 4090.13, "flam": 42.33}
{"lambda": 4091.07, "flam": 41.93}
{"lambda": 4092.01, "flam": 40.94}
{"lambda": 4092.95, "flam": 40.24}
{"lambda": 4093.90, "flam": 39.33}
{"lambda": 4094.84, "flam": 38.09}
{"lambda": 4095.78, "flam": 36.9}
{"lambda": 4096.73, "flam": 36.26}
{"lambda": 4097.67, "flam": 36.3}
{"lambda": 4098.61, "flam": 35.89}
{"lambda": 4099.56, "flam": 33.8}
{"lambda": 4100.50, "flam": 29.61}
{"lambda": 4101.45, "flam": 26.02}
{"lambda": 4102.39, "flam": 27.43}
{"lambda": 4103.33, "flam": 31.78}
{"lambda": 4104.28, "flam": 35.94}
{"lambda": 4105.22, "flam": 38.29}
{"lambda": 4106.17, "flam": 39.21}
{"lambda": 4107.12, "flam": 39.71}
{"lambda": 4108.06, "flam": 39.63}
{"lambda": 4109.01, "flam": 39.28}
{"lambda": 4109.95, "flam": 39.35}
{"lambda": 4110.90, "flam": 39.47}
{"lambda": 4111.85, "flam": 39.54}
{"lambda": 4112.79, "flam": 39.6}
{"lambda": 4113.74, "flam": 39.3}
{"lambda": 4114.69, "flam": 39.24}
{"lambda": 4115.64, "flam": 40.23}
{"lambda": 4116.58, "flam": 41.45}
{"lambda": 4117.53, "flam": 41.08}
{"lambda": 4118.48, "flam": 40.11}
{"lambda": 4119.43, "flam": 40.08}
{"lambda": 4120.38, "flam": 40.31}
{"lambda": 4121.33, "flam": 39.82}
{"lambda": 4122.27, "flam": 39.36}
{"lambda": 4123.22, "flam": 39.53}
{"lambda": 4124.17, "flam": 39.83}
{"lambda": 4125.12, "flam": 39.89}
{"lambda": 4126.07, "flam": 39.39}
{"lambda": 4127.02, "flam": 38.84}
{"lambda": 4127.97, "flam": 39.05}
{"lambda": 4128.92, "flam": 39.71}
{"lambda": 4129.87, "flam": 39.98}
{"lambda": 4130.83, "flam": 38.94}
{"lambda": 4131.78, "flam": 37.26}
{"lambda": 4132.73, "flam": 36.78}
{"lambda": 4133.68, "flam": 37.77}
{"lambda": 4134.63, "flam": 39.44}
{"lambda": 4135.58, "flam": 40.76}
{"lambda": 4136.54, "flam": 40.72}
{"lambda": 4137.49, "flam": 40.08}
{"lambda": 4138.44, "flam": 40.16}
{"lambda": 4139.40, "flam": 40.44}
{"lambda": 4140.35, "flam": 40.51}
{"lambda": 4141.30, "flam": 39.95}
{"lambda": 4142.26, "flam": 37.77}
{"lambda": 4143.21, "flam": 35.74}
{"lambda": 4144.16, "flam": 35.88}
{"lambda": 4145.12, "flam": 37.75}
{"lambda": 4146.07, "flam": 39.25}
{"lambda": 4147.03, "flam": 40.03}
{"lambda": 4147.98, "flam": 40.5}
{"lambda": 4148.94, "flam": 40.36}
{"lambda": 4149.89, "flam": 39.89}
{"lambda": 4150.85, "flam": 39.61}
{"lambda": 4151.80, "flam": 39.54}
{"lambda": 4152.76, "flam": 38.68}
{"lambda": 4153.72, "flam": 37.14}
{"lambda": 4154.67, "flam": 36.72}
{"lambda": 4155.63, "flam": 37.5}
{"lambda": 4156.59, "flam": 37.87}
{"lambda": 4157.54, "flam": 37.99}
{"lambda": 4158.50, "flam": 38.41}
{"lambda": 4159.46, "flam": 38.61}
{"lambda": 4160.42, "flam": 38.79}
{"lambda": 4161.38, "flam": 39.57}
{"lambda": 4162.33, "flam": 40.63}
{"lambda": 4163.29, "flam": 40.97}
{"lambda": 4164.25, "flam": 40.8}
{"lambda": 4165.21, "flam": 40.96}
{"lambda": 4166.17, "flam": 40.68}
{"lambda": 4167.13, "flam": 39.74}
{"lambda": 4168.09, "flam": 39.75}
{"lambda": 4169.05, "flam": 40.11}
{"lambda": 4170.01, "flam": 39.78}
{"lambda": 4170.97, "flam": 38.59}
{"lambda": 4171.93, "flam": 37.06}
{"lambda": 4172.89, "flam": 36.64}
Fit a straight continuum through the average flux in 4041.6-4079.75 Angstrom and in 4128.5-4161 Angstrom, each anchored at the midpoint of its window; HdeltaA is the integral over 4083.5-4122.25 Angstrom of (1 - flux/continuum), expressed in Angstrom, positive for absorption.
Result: -0.3 Angstrom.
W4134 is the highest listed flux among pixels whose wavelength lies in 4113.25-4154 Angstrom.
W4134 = 41.45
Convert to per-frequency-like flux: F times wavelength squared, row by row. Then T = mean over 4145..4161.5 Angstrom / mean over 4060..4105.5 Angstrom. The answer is 1.1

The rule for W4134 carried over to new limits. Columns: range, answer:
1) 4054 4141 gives 42.33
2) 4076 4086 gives 40.17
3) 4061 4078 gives 39.74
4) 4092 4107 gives 40.94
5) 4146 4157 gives 40.5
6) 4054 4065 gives 39.41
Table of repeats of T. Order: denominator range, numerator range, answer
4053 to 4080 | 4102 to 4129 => 1.07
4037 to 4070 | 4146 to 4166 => 1.10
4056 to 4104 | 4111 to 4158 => 1.08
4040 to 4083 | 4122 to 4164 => 1.08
